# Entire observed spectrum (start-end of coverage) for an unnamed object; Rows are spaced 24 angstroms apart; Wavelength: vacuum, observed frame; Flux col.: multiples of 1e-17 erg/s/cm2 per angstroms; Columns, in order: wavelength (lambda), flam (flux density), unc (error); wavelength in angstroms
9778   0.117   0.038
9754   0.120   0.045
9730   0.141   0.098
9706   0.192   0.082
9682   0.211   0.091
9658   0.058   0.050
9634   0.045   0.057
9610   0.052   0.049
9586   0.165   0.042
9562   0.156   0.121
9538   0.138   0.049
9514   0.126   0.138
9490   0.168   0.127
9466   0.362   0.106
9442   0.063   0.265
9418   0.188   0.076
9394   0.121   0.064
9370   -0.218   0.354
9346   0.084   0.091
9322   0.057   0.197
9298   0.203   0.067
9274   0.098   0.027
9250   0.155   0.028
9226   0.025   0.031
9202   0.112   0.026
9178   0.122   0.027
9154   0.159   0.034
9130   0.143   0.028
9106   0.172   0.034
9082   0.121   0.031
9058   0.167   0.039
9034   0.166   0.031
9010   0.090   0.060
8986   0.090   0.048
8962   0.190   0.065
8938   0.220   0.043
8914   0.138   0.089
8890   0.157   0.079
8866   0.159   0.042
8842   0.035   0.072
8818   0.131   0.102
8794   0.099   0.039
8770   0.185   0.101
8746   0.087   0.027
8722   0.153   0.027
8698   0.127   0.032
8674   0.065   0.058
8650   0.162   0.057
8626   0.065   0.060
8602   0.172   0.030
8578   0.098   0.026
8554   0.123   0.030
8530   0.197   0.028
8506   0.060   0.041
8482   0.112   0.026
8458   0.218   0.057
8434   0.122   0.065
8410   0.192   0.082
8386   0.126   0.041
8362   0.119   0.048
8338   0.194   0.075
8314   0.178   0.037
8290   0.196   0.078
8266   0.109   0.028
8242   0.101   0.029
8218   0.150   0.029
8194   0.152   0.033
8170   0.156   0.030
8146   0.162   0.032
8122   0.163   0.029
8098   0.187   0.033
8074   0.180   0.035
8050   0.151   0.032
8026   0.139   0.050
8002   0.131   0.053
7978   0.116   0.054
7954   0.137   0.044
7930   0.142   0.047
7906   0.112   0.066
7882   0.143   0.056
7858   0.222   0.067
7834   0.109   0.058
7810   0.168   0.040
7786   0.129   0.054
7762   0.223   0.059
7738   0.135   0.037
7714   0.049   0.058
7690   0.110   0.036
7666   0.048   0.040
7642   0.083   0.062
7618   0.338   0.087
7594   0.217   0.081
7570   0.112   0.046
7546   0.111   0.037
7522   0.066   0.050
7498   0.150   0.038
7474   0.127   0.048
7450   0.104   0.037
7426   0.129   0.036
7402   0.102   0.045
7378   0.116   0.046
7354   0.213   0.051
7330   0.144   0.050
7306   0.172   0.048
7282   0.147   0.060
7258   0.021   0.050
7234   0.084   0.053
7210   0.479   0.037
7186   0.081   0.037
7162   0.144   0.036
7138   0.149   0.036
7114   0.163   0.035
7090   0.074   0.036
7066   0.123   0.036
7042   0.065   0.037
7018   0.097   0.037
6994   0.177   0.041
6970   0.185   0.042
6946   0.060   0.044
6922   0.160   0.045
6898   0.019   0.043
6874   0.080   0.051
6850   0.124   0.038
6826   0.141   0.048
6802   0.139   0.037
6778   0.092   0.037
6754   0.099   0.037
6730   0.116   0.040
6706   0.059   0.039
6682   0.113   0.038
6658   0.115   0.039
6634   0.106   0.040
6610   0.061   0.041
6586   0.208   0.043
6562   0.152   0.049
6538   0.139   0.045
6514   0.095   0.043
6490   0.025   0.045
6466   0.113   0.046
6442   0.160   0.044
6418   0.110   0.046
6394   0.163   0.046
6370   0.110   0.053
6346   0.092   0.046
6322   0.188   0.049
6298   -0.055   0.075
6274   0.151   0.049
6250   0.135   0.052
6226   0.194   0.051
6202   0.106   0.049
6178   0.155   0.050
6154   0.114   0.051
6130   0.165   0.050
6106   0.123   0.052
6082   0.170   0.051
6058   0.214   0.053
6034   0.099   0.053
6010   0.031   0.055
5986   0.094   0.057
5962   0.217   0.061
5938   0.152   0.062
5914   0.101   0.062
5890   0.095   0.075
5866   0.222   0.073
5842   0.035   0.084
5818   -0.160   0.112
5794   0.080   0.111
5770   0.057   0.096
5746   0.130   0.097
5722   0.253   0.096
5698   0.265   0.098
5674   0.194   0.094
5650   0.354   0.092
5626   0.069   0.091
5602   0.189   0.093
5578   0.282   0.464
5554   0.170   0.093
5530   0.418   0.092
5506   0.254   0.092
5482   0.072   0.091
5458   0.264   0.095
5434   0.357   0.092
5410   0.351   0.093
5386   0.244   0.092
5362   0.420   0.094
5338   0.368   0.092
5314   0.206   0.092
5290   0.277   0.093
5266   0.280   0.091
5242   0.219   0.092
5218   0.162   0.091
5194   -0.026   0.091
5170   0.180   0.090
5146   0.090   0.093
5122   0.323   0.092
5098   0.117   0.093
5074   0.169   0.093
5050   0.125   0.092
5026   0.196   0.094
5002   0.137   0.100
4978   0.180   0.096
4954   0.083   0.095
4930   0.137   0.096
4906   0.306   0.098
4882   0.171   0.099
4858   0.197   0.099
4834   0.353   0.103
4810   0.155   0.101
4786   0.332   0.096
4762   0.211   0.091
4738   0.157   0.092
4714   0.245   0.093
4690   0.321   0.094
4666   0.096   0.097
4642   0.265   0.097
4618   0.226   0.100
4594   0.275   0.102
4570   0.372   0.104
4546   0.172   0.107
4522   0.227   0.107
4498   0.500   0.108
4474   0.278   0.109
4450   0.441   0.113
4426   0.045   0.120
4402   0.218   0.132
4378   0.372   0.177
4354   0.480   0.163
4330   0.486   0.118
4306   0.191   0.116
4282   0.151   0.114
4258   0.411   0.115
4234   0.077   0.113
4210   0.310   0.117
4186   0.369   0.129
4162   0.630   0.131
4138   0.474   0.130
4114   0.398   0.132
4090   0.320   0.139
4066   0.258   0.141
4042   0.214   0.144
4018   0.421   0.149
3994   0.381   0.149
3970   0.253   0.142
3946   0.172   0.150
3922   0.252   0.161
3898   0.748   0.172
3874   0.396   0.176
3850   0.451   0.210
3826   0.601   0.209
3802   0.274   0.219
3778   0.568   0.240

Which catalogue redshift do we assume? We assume 0.93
